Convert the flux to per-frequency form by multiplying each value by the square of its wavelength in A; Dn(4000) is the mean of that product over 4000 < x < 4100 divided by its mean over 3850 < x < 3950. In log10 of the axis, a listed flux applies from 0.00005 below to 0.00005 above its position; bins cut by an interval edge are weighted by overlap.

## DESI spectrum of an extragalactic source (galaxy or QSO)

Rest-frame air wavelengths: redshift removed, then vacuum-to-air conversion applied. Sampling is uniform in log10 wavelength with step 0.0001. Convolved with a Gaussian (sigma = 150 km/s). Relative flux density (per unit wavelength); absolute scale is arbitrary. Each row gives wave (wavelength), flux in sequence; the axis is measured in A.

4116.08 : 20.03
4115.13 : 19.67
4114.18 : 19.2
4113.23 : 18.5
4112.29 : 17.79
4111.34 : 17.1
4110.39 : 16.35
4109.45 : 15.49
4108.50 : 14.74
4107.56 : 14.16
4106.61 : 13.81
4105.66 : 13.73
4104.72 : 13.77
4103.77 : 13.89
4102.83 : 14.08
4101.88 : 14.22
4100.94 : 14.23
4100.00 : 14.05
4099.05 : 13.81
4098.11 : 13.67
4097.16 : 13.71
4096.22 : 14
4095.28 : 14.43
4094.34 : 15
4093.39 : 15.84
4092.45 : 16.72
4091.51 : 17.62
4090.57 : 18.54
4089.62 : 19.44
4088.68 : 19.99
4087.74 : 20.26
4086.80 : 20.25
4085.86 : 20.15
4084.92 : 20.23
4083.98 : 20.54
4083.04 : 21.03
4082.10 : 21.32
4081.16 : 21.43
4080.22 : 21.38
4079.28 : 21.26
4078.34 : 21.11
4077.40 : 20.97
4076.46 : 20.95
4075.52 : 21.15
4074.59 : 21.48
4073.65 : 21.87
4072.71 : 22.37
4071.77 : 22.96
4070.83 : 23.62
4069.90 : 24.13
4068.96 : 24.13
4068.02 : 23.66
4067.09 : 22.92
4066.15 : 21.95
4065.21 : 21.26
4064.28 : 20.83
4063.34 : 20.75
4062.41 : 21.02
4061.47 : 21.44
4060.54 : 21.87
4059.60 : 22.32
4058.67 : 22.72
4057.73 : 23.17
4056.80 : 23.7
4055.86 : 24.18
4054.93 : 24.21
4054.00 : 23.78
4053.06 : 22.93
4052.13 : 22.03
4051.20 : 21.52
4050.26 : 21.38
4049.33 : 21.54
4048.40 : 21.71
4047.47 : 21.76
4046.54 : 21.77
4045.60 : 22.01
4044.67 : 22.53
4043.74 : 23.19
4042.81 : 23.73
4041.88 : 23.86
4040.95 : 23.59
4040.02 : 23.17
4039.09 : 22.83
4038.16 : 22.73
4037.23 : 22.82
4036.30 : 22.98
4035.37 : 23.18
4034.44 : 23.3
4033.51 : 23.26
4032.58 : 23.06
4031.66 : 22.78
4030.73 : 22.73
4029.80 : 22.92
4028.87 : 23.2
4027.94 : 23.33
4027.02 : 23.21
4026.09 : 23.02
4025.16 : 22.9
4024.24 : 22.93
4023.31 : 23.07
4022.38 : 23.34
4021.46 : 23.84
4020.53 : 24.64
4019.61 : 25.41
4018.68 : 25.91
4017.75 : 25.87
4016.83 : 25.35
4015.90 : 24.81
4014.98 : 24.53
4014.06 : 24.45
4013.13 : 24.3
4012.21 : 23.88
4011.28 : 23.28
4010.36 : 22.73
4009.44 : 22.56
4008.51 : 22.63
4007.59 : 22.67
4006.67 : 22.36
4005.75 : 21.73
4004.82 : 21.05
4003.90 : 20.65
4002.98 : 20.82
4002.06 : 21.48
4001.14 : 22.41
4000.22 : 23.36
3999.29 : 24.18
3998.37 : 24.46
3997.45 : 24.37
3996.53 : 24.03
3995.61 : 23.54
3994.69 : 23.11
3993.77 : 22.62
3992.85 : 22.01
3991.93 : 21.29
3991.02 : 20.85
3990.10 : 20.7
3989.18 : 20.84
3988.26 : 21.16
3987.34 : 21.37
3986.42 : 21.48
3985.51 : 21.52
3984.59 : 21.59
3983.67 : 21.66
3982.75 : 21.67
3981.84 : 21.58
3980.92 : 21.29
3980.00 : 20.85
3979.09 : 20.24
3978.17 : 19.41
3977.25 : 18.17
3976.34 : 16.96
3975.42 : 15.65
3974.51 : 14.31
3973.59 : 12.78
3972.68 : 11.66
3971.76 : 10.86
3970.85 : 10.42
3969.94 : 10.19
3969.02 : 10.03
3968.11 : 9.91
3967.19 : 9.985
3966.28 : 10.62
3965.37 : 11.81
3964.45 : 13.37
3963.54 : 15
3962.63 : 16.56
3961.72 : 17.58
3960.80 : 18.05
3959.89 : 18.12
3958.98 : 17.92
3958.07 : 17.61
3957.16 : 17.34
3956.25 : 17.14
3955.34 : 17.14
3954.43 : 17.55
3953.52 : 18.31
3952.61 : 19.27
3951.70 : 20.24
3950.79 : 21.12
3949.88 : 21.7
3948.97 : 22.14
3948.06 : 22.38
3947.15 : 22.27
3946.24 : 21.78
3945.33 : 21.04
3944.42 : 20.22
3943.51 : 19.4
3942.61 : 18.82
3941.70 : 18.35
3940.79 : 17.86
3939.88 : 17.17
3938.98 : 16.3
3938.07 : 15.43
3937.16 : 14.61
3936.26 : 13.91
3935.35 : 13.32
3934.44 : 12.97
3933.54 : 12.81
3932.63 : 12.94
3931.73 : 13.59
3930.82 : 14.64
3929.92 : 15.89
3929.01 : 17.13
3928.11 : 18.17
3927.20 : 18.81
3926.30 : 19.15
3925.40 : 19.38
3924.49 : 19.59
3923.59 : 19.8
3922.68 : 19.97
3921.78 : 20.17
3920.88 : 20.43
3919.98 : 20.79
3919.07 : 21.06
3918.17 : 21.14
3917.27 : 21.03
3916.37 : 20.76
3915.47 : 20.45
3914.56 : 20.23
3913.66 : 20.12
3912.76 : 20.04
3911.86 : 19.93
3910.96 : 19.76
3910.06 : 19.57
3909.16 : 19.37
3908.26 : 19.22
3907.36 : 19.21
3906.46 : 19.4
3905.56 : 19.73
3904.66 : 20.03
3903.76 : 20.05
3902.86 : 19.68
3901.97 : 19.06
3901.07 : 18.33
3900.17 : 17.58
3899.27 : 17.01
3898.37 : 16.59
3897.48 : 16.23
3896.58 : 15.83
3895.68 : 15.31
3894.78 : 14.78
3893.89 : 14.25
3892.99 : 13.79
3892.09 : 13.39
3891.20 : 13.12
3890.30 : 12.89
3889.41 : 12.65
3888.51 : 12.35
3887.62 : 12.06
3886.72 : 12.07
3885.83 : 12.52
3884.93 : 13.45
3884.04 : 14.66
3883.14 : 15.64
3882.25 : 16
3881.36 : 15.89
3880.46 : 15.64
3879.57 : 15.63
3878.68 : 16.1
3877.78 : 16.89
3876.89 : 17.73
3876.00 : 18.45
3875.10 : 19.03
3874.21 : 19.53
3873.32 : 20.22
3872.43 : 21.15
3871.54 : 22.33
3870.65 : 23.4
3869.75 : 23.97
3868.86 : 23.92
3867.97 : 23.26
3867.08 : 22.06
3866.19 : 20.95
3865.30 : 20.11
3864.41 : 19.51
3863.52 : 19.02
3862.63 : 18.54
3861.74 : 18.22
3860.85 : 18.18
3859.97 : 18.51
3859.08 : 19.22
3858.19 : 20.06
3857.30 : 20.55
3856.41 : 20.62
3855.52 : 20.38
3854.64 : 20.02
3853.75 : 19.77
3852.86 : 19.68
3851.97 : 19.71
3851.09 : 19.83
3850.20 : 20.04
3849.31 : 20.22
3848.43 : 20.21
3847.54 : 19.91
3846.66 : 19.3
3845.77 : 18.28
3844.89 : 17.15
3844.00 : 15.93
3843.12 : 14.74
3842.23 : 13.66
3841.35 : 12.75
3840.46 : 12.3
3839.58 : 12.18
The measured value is 1.29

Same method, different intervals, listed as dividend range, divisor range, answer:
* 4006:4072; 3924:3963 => 1.36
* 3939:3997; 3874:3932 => 1.08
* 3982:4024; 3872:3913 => 1.44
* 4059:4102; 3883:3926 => 1.22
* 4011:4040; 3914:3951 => 1.34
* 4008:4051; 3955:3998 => 1.34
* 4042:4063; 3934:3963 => 1.30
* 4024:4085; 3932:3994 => 1.34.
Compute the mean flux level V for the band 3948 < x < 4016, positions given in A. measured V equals 19.4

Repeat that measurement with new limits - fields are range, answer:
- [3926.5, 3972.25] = 16.4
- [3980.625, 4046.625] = 22.9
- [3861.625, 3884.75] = 19.1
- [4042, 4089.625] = 22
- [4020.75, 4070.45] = 22.8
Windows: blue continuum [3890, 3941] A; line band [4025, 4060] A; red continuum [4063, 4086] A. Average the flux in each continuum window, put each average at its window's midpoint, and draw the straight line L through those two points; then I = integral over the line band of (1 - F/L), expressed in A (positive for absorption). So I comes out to -3.3 A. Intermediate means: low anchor 17.6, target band 22.9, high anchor 21.8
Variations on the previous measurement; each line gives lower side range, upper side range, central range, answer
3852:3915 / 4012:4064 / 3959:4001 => 6.0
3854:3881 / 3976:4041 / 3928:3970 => 9.4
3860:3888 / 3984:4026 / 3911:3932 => 0.7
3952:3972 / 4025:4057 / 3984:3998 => -3.3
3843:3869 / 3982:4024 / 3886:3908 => 4.8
